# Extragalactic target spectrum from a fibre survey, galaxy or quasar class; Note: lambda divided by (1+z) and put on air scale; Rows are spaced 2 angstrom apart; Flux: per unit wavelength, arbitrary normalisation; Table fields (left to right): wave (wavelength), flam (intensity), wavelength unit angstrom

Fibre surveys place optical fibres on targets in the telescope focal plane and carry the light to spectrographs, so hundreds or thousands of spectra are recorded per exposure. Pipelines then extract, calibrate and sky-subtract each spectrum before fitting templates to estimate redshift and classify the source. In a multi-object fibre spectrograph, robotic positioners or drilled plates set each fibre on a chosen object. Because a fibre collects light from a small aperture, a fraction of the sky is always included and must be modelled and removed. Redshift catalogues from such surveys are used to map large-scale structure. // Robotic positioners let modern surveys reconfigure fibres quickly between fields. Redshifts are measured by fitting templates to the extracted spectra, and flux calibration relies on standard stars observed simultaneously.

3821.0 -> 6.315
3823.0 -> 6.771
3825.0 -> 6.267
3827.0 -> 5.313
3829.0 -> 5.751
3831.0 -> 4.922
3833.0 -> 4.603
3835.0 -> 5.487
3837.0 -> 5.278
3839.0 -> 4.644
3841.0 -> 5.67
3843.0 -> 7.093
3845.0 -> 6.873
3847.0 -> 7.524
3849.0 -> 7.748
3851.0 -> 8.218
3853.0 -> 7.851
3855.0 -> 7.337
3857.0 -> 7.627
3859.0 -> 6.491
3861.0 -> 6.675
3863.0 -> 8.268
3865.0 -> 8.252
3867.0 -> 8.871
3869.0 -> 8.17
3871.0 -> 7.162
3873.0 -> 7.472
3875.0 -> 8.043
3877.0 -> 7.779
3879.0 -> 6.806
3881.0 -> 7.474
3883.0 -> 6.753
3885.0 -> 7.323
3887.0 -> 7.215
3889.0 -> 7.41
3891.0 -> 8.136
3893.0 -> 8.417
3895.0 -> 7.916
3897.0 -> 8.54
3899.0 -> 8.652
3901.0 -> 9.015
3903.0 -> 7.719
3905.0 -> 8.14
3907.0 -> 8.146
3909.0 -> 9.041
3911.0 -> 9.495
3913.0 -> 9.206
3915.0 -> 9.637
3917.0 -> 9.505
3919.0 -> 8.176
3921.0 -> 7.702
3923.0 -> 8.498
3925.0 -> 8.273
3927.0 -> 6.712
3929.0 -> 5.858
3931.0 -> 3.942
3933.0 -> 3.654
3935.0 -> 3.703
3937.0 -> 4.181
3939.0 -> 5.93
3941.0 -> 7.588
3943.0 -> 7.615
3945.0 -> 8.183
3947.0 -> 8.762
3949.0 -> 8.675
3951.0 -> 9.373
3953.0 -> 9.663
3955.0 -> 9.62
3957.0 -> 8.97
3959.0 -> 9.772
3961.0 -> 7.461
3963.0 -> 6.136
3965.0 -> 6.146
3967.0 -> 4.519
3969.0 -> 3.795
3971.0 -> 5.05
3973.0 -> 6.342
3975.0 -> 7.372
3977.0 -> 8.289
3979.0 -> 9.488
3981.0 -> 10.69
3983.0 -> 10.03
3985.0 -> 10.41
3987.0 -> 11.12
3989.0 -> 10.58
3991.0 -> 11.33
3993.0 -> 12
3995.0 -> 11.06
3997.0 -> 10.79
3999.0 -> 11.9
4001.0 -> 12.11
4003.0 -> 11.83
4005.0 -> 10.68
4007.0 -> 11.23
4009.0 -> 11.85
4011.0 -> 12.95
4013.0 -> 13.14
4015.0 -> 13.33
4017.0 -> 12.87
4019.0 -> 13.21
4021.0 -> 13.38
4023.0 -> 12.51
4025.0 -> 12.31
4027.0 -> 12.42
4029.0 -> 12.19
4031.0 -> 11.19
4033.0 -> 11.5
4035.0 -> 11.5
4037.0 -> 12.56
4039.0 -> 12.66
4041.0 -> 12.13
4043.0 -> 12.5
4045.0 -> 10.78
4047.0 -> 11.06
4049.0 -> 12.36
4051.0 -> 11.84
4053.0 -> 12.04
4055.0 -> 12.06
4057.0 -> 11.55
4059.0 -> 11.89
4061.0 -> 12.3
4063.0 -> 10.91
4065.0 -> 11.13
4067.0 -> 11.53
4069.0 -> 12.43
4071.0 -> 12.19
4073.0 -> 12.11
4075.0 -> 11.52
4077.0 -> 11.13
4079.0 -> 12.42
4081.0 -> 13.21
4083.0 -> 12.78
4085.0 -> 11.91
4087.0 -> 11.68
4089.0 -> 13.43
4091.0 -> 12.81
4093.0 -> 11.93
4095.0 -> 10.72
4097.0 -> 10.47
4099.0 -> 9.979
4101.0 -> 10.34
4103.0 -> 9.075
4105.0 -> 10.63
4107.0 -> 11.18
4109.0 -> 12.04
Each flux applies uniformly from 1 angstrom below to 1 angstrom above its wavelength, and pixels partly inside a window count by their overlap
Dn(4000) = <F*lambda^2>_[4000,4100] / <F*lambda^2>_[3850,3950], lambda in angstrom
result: 1.7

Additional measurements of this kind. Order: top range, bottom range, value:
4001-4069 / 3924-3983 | 1.75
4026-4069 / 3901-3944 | 1.72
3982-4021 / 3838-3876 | 1.72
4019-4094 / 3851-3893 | 1.74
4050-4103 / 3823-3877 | 1.92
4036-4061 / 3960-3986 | 1.69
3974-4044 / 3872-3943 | 1.63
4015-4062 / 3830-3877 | 1.91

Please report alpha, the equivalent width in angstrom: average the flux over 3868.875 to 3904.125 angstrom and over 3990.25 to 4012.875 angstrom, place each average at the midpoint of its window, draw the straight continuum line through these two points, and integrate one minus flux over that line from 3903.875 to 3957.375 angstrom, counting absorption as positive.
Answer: 8.9 angstrom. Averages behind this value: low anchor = 7.77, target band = 7.7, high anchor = 11.7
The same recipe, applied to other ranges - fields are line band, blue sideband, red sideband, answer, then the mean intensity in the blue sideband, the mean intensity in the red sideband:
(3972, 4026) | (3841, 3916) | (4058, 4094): -3.8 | 7.88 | 12.1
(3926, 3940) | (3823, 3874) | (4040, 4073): 6.3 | 6.78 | 11.8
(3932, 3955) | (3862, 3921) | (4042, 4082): 5.4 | 8.16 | 11.8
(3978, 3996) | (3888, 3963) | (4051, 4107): -2.6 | 7.85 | 11.6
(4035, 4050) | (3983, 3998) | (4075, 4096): -0.4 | 11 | 12.2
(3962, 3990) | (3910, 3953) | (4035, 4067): 3.9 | 7.42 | 11.8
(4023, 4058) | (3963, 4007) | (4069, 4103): -4.3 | 9.28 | 11.7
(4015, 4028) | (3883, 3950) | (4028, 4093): -2.5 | 7.59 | 12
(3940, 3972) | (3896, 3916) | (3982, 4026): 8.4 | 8.76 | 11.8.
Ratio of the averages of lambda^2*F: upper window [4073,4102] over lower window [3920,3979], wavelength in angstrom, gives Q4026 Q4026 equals 1.80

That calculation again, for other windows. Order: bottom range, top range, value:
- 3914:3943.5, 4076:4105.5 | 1.86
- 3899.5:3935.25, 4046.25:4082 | 1.67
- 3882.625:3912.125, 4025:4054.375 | 1.57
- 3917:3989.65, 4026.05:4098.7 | 1.66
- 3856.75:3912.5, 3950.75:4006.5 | 1.22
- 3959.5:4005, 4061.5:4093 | 1.39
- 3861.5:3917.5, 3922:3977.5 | 0.88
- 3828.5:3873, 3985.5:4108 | 1.90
